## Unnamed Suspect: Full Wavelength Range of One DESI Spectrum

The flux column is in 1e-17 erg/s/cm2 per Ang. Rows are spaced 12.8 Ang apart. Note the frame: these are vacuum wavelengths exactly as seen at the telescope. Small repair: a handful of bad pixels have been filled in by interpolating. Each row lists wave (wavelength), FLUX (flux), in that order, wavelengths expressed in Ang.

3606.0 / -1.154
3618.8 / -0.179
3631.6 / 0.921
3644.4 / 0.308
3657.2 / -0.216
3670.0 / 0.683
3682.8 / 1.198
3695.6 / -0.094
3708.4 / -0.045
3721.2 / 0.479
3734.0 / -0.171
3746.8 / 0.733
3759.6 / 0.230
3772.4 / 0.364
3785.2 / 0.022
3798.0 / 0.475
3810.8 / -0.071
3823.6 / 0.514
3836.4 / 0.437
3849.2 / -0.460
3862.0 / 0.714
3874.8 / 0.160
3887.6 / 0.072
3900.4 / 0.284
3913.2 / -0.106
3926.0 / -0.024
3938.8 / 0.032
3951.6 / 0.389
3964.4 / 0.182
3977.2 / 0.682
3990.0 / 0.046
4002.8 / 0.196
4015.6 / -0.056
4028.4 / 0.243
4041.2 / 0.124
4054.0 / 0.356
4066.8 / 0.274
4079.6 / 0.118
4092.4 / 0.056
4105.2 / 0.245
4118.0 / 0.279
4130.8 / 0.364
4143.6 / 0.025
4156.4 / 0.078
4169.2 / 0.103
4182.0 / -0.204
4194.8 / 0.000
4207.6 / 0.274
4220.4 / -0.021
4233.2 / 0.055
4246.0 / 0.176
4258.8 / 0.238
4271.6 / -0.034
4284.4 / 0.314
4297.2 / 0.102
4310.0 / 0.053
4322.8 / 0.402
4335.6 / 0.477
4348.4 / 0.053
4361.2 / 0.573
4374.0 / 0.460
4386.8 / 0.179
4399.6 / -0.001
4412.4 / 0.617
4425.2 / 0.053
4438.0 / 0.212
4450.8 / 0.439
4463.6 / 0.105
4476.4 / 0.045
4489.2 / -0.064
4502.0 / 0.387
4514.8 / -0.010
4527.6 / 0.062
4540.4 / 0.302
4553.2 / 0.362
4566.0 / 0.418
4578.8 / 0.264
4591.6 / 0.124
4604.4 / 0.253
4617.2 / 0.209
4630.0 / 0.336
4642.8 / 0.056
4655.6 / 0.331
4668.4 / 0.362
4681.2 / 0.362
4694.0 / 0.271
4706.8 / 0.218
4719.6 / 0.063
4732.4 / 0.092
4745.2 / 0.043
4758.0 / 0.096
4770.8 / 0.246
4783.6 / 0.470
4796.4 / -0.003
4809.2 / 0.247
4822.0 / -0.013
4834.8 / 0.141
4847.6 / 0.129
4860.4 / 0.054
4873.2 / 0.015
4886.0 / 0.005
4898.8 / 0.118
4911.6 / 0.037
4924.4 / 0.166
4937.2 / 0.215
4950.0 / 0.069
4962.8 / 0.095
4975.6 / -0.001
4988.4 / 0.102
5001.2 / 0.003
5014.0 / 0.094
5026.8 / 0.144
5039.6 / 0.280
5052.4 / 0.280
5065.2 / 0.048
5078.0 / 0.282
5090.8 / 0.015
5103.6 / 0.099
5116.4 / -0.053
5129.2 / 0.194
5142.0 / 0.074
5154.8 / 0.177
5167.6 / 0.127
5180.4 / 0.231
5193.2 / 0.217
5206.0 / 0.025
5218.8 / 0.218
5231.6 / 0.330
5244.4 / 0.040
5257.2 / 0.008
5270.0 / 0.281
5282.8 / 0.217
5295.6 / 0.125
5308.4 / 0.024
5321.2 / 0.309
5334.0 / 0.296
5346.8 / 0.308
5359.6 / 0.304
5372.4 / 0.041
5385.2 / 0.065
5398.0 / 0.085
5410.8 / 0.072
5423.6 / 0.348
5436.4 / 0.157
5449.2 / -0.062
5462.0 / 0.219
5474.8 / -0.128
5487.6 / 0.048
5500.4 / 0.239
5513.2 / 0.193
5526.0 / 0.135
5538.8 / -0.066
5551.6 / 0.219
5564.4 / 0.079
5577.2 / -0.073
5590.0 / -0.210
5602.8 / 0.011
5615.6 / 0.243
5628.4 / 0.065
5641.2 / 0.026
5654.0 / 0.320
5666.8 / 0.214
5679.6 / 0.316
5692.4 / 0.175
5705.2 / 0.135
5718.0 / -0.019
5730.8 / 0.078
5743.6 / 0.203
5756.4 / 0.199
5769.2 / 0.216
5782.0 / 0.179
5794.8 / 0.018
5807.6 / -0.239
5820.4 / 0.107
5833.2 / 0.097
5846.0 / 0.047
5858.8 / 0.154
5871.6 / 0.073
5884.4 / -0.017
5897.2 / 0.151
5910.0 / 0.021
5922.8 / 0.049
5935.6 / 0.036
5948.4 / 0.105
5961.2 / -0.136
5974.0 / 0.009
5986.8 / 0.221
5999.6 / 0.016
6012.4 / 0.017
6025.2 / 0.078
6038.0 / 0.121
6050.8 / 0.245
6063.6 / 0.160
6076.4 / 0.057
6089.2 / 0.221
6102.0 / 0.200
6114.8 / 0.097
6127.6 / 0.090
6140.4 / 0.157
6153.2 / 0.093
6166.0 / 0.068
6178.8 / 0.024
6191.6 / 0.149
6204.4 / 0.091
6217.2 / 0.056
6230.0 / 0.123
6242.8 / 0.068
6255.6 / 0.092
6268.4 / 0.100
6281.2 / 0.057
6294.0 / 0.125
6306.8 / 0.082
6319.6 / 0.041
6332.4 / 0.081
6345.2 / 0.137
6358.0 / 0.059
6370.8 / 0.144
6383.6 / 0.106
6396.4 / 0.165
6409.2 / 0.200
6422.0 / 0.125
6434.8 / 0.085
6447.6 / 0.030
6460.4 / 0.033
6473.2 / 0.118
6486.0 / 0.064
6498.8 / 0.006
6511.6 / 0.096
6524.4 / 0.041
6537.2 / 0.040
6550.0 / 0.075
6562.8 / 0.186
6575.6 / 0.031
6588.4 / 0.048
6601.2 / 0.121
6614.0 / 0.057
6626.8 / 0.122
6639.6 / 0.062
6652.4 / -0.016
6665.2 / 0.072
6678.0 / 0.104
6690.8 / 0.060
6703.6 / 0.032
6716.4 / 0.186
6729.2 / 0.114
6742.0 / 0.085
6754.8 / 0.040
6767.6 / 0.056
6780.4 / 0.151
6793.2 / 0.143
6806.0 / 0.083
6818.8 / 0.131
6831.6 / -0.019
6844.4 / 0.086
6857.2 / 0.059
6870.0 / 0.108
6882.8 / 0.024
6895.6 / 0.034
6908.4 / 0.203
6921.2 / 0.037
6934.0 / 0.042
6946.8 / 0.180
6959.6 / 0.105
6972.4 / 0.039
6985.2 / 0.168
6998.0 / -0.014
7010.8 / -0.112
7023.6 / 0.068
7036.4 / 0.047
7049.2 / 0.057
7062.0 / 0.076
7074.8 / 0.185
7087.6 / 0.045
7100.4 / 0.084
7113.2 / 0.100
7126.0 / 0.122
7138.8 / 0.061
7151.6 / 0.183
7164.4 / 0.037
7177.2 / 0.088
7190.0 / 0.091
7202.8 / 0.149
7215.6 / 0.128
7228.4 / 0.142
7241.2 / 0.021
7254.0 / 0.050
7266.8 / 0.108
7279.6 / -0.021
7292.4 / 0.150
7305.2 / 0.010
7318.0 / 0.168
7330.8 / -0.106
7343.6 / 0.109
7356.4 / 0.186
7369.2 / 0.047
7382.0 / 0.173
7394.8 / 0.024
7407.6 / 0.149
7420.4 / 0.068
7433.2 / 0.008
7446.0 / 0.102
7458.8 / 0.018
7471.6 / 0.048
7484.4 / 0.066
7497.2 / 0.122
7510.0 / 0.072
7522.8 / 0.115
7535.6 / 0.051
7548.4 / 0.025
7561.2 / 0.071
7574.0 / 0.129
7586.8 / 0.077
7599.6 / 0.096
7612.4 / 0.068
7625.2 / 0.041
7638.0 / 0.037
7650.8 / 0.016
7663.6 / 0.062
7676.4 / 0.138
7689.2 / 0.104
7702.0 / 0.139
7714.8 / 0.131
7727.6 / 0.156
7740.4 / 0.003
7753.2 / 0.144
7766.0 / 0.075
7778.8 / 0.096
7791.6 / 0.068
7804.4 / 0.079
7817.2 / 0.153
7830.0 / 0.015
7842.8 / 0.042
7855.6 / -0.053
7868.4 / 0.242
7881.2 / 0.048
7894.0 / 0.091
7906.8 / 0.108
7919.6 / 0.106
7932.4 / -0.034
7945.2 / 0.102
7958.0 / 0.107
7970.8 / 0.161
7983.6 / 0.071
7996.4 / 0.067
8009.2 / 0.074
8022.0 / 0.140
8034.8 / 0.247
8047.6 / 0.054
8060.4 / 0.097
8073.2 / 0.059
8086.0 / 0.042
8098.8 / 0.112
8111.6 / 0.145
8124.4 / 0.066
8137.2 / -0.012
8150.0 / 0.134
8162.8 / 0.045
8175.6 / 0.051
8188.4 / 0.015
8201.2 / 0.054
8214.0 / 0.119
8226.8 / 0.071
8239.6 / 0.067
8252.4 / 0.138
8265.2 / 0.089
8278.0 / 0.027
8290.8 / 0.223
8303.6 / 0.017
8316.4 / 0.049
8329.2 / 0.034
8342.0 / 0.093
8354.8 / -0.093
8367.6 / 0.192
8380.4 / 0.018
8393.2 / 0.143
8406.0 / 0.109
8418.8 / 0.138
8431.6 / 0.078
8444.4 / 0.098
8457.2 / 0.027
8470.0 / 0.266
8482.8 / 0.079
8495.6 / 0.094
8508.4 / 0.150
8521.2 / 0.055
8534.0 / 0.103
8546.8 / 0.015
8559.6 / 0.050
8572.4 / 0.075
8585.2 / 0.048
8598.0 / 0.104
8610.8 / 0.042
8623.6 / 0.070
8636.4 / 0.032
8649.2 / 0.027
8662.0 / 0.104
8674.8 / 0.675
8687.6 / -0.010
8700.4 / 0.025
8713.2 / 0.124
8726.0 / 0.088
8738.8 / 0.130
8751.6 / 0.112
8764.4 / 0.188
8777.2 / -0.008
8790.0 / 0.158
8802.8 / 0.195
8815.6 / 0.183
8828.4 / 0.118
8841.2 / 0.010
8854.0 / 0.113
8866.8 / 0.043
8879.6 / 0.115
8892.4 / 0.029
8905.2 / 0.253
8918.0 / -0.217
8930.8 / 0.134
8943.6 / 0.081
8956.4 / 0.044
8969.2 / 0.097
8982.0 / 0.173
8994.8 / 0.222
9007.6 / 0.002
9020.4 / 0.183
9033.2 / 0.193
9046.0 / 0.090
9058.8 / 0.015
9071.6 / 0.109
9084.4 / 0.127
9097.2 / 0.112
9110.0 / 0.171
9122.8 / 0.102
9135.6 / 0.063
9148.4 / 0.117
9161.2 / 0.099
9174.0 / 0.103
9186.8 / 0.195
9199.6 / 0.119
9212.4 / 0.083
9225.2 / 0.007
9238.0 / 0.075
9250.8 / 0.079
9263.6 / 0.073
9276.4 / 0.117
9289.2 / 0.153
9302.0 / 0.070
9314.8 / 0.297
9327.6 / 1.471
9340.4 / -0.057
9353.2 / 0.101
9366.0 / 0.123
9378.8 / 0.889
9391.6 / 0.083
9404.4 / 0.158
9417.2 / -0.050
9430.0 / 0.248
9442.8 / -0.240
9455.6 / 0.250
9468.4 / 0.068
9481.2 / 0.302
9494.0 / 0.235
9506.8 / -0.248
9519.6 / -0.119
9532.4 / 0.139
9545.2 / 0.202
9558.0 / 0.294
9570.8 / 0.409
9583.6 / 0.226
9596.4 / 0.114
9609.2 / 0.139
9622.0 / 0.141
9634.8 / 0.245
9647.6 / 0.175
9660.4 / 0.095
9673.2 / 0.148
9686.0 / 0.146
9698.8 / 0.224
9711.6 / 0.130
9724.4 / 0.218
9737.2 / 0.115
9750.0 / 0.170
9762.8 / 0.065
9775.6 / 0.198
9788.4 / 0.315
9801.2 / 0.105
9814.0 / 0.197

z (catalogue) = 1.33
